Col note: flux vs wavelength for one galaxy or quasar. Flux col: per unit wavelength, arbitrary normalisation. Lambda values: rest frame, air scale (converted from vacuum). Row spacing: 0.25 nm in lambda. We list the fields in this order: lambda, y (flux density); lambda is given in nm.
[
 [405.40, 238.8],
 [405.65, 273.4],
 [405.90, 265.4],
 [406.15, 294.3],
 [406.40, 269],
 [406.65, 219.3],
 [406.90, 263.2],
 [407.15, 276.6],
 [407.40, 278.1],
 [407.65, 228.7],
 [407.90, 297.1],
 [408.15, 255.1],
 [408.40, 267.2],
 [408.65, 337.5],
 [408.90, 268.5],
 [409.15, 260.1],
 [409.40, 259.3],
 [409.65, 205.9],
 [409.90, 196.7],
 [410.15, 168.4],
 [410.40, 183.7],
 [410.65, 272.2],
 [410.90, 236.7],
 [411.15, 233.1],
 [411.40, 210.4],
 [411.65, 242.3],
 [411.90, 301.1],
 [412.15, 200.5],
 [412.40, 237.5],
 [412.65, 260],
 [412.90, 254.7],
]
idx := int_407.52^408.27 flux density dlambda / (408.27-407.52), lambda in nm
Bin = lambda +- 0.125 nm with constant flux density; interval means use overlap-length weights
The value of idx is 260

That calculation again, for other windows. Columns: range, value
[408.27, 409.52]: 279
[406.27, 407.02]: 251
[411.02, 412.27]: 238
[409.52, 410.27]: 191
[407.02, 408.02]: 270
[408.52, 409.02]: 303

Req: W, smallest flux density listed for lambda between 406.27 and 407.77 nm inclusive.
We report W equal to 219.3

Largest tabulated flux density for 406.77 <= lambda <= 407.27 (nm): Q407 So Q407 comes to 276.6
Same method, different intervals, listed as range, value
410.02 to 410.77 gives 272.2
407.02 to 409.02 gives 337.5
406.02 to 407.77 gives 294.3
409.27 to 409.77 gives 259.3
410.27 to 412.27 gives 301.1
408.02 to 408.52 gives 267.2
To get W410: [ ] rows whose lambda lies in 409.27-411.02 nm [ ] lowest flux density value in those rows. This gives 168.4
